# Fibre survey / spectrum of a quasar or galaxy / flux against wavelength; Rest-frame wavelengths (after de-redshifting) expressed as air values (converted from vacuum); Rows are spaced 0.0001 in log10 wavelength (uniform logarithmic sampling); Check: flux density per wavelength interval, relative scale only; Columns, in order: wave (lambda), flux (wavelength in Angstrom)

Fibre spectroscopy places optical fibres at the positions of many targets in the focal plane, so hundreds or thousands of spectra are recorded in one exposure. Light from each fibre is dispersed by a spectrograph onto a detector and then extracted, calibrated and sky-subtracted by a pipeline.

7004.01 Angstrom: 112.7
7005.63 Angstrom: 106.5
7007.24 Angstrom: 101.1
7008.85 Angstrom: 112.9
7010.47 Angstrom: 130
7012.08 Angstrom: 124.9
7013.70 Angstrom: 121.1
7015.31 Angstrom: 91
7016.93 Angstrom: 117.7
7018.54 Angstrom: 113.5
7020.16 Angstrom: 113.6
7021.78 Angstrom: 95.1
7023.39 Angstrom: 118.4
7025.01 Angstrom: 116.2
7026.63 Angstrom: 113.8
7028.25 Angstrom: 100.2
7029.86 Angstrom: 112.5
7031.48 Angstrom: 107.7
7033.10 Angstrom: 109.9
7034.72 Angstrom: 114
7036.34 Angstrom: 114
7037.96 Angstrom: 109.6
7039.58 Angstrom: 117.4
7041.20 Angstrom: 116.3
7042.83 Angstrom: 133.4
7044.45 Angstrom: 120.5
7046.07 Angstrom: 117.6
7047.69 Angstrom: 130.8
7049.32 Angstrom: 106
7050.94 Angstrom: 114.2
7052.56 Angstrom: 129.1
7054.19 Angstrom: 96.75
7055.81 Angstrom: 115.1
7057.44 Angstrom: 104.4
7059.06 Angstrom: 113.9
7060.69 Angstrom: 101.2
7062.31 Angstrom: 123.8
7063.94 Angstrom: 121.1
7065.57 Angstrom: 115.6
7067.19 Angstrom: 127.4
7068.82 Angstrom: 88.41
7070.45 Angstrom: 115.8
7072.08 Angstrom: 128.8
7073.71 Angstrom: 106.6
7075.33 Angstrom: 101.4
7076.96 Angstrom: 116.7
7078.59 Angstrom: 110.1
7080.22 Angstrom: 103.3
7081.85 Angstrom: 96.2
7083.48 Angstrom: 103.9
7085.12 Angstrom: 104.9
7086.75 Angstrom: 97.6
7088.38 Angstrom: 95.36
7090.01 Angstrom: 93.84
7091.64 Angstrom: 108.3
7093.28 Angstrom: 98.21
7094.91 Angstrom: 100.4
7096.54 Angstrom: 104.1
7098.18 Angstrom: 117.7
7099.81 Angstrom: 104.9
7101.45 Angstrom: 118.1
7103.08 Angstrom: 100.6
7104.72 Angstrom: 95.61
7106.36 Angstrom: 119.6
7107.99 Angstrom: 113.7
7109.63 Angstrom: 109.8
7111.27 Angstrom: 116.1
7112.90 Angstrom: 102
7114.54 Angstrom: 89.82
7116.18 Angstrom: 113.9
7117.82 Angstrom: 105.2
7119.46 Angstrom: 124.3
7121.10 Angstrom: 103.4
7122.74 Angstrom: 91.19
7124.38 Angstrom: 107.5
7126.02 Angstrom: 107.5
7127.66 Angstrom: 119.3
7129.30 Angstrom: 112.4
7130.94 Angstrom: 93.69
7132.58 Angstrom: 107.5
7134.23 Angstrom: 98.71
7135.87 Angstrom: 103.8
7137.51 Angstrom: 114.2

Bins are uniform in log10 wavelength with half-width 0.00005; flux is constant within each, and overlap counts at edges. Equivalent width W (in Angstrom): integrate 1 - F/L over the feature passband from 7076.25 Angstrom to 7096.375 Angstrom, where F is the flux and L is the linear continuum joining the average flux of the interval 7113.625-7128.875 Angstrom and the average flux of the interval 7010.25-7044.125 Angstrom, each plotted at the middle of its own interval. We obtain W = 1.30 Angstrom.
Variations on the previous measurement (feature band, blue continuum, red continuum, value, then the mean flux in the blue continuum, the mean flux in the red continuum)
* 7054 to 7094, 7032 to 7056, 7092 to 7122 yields 1.6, 116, 108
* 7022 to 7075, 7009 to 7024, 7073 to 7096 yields -2.7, 114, 103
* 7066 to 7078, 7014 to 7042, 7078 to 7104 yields -0.7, 111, 103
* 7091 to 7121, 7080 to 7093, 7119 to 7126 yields -1.3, 100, 106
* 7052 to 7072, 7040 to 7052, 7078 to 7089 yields -0.2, 120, 102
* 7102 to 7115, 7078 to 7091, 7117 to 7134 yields -0.3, 101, 107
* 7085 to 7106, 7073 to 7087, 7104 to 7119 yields 0.6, 105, 108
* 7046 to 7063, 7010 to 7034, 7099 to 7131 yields -0.5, 112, 108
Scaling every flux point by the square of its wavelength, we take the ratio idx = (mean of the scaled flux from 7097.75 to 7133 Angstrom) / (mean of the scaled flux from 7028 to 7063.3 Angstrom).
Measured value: 1.0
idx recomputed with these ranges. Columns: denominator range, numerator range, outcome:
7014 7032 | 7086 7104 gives 0.97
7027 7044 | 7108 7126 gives 0.96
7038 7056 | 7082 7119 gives 0.91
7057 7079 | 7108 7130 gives 0.97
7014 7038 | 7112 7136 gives 0.98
